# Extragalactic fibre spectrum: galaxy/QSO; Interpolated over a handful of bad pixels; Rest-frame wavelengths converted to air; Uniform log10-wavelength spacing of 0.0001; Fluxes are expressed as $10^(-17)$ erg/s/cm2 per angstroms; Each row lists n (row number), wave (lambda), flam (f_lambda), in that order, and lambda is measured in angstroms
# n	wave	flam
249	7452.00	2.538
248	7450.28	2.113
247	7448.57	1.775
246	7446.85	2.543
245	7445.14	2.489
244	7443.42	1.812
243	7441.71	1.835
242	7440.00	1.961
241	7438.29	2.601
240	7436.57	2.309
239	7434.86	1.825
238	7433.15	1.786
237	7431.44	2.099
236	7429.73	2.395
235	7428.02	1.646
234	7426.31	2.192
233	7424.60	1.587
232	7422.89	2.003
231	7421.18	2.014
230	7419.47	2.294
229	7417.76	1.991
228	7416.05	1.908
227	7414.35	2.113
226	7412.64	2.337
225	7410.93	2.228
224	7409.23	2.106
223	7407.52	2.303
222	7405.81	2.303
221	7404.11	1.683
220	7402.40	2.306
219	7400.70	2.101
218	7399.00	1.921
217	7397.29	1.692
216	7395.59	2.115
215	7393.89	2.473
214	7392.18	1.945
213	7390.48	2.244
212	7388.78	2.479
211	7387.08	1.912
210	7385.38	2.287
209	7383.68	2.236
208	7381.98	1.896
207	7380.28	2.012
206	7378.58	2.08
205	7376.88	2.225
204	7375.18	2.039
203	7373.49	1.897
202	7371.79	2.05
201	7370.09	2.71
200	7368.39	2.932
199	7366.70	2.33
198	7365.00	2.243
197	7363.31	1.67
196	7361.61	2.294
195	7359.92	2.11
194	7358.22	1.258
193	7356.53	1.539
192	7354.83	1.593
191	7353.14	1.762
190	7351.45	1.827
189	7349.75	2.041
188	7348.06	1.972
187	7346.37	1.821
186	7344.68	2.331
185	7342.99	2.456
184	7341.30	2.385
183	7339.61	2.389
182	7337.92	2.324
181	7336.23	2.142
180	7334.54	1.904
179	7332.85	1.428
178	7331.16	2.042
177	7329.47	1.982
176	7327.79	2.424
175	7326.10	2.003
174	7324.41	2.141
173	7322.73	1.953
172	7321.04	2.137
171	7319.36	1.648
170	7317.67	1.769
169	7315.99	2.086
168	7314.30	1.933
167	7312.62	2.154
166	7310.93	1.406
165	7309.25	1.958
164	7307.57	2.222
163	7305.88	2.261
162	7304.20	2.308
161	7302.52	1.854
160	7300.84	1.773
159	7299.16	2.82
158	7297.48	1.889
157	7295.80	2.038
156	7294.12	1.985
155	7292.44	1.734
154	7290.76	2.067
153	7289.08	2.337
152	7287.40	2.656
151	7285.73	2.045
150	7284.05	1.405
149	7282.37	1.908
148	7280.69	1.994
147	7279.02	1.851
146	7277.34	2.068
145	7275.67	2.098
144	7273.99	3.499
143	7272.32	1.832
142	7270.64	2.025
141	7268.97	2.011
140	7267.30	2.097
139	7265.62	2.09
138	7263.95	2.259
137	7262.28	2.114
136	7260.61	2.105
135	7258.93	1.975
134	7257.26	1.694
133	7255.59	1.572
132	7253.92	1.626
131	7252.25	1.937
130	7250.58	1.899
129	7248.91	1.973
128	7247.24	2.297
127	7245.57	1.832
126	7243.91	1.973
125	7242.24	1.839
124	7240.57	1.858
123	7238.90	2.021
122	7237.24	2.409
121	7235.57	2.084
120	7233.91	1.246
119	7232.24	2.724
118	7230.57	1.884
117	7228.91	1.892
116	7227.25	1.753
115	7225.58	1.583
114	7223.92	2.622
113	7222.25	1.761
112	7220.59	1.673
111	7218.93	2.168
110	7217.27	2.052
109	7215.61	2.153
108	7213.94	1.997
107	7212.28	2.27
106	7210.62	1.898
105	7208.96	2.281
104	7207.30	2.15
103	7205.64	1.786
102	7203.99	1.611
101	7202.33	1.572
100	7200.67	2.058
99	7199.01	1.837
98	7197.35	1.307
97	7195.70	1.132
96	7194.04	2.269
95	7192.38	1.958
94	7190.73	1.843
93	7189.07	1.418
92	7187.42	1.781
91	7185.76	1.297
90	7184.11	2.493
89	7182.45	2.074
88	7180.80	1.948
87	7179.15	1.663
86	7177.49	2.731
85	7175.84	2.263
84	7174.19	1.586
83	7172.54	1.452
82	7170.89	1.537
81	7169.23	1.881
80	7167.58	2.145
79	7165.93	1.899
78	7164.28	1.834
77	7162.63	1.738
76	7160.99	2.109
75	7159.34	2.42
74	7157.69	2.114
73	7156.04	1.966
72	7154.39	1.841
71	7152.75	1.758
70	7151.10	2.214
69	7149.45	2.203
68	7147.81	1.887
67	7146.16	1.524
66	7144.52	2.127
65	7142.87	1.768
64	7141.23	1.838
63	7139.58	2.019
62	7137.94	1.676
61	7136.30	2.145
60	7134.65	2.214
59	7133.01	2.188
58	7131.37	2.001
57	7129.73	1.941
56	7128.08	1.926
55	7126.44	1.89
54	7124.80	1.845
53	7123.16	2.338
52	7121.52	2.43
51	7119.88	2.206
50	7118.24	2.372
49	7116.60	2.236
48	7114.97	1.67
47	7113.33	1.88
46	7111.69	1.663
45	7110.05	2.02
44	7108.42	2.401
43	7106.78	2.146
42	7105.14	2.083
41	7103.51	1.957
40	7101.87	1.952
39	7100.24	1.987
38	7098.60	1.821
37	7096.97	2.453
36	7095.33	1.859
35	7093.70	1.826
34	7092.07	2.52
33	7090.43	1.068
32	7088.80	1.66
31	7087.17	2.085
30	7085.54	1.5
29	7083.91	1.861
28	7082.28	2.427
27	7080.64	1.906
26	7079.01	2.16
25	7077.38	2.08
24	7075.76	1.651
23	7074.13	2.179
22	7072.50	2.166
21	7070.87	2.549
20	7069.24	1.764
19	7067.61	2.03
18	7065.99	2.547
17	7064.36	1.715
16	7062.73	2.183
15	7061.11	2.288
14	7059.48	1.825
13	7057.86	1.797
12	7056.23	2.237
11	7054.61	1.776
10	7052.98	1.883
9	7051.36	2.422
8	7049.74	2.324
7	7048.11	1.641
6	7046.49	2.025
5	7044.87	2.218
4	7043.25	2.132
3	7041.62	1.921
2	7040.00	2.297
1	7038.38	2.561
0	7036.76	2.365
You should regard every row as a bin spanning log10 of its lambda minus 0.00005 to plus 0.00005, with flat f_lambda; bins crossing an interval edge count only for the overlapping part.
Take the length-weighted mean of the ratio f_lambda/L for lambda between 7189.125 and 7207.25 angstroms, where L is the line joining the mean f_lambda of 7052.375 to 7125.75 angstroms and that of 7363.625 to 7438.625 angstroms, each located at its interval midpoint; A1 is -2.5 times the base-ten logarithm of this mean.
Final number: 0.18 mag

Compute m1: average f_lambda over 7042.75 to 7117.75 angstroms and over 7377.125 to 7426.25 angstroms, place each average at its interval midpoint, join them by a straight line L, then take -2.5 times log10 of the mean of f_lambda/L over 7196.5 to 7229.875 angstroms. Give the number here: 0.07 mag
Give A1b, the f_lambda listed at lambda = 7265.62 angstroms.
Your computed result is 2.09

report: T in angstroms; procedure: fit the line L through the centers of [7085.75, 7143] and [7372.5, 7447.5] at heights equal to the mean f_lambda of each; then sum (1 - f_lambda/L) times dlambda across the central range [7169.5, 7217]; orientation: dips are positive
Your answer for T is 3.6 angstroms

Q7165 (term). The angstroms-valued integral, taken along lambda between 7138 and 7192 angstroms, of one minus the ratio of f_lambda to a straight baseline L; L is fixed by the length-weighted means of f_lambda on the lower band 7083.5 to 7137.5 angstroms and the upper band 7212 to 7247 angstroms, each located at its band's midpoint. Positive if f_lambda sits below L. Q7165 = 2.2 angstroms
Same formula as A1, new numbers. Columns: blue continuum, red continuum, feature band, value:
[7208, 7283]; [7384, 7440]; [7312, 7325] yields 0.045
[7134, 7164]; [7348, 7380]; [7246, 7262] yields 0.055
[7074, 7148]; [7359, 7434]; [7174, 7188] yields 0.008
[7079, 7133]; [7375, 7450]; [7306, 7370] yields 0.024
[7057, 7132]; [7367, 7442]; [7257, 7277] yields -0.044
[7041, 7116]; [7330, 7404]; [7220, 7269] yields 0.046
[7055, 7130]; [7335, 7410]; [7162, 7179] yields 0.081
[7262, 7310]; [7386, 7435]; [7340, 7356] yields 0.037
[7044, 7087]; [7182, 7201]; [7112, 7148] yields -0.053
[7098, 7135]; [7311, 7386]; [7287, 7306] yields -0.041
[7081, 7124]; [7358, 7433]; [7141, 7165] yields 0.039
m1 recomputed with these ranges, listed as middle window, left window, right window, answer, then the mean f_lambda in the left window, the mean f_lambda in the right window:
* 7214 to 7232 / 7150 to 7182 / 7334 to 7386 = 0.01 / 1.96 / 2.09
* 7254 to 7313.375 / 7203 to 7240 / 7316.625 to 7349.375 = -0.01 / 2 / 2.07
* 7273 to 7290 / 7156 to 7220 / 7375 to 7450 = -0.10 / 1.91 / 2.09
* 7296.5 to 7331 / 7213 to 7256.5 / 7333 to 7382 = 0.00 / 1.96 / 2.07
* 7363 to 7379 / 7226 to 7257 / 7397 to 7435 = -0.12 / 1.93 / 2.05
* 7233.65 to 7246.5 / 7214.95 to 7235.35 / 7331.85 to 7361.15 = 0.01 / 1.96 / 1.96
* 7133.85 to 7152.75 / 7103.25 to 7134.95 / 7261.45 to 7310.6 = 0.06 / 2.07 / 2.1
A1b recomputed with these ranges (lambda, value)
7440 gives 1.961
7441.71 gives 1.835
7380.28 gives 2.012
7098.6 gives 1.821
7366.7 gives 2.33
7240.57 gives 1.858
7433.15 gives 1.786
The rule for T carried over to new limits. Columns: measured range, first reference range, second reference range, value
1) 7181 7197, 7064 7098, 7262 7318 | 1.91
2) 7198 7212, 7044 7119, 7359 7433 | 1.04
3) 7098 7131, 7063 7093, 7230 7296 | -0.62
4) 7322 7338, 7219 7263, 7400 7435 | -0.15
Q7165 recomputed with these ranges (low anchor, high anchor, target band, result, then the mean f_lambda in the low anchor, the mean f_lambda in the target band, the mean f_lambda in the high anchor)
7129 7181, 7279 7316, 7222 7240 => -0.1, 1.96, 2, 2.03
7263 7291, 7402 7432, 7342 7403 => 0.6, 2.13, 2.08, 2.08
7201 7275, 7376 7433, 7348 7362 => 1.8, 2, 1.8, 2.09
